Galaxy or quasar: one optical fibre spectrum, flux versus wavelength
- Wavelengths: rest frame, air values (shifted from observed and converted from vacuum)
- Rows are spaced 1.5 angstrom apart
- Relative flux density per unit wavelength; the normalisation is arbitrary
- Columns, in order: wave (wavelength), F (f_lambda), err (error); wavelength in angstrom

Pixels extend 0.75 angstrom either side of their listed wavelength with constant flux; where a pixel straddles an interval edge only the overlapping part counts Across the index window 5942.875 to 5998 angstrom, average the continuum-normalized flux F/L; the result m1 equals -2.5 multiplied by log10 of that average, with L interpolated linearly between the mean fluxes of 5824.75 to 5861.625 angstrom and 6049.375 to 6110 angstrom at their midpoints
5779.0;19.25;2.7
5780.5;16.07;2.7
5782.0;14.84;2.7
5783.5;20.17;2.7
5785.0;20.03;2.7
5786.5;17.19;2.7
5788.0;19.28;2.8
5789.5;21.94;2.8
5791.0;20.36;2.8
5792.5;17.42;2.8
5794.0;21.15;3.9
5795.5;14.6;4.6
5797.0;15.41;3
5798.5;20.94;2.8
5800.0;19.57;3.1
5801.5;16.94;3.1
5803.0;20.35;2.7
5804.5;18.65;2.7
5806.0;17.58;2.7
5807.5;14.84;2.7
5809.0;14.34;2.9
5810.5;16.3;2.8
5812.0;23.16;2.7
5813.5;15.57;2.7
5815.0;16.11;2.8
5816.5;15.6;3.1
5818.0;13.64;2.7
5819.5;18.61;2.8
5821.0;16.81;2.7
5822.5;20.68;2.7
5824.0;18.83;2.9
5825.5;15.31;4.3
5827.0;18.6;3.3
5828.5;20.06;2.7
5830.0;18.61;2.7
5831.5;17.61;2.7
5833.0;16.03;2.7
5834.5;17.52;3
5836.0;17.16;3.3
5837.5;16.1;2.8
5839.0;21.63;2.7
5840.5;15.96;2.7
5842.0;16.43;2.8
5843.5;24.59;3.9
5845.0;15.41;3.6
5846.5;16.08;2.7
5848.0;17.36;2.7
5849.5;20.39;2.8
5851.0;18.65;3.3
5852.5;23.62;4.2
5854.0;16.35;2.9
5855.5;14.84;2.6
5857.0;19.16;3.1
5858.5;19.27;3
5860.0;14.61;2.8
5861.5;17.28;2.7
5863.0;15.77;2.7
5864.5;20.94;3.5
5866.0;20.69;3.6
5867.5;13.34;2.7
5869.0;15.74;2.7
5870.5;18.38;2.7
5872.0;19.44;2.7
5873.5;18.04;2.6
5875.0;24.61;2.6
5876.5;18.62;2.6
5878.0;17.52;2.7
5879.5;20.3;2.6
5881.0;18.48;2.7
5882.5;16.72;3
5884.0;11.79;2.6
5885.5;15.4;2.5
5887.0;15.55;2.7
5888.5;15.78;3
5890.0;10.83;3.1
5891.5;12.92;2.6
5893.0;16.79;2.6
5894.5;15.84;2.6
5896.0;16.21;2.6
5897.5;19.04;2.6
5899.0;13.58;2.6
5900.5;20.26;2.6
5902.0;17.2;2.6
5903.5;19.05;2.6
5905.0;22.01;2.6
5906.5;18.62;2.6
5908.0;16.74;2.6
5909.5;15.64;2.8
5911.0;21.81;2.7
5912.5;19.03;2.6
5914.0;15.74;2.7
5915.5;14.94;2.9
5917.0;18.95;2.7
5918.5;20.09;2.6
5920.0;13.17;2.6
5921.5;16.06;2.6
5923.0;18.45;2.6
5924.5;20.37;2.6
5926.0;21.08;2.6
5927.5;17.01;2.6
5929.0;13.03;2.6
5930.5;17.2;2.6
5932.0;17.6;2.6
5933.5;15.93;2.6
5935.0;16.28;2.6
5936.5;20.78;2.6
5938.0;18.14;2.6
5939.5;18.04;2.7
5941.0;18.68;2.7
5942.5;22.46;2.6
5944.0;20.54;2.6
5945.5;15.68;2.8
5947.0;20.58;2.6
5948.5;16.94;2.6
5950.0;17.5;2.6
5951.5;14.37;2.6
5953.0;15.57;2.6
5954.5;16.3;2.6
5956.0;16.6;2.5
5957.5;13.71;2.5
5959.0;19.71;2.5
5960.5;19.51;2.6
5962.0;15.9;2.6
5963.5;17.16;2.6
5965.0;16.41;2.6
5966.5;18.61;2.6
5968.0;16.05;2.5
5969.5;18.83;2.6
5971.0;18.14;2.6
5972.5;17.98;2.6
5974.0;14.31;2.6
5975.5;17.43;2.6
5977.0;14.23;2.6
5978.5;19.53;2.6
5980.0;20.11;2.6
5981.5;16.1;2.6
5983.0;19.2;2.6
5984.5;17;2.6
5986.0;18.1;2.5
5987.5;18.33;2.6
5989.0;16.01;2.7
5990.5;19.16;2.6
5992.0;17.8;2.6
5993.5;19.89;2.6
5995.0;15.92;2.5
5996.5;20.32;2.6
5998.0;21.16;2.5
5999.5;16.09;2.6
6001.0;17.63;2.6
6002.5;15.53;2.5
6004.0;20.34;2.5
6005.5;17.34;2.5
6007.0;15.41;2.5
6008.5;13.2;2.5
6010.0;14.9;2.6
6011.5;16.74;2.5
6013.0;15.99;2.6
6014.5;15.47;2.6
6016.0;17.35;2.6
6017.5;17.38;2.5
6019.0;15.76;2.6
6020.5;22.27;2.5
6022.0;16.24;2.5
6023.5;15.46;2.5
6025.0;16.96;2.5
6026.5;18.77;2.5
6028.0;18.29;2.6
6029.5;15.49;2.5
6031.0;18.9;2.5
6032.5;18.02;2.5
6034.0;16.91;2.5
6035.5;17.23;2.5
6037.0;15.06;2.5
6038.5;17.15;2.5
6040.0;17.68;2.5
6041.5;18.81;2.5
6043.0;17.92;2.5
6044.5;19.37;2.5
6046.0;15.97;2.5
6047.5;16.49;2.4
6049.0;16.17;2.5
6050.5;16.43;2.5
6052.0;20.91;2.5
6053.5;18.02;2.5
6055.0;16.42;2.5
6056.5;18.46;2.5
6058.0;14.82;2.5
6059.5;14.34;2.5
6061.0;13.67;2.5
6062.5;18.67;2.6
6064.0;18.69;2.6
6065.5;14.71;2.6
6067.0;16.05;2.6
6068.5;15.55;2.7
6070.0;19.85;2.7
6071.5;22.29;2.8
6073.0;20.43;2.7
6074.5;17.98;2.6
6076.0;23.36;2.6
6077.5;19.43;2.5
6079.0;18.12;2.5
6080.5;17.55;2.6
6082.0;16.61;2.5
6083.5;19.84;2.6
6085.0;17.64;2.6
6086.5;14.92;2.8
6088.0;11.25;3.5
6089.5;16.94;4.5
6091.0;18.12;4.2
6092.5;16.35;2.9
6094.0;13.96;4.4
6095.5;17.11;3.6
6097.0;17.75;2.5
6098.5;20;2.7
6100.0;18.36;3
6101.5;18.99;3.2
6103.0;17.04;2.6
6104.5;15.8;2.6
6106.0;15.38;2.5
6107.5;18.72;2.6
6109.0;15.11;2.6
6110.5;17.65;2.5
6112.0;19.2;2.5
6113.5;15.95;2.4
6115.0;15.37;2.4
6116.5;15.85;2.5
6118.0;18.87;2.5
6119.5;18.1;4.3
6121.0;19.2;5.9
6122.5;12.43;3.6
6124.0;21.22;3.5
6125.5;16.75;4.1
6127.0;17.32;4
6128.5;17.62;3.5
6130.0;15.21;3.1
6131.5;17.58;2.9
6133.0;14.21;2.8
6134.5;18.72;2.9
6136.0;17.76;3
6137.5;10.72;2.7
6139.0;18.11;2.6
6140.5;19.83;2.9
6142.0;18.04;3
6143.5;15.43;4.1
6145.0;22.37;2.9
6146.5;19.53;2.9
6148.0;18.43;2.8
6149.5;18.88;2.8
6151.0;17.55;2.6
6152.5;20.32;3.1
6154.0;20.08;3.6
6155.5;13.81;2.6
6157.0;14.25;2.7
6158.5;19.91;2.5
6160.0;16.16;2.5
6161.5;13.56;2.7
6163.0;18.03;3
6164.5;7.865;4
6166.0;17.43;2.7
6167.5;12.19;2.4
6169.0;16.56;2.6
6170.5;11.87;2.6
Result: 0.00 mag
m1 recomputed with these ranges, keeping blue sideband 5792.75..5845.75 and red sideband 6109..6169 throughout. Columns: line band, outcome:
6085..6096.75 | 0.086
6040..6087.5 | -0.036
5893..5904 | 0.019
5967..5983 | -0.002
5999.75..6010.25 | 0.057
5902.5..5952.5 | -0.029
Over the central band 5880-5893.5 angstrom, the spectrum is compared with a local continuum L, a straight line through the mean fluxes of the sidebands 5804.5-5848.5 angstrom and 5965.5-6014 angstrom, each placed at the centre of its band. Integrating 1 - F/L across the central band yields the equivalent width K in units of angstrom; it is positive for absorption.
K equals 1.9 angstrom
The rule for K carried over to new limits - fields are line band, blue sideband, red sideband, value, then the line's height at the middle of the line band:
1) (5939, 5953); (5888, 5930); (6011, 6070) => -0.84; 17.1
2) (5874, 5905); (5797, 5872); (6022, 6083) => 1.35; 17.7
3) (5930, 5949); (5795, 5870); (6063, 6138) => -0.95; 17.5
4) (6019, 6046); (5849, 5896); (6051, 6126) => -0.32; 17.4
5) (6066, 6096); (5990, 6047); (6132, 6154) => -0.02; 17.6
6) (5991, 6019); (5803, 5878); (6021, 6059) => 0.45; 17.4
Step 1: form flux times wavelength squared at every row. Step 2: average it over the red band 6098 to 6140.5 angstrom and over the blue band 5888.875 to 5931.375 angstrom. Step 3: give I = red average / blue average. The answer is 1.06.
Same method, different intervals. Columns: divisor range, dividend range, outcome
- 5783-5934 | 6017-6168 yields 1.05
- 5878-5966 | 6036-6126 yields 1.06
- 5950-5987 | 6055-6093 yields 1.05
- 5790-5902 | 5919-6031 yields 1.04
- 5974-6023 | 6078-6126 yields 1.02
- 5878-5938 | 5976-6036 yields 1.05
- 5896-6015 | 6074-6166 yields 1.03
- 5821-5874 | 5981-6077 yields 1.03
